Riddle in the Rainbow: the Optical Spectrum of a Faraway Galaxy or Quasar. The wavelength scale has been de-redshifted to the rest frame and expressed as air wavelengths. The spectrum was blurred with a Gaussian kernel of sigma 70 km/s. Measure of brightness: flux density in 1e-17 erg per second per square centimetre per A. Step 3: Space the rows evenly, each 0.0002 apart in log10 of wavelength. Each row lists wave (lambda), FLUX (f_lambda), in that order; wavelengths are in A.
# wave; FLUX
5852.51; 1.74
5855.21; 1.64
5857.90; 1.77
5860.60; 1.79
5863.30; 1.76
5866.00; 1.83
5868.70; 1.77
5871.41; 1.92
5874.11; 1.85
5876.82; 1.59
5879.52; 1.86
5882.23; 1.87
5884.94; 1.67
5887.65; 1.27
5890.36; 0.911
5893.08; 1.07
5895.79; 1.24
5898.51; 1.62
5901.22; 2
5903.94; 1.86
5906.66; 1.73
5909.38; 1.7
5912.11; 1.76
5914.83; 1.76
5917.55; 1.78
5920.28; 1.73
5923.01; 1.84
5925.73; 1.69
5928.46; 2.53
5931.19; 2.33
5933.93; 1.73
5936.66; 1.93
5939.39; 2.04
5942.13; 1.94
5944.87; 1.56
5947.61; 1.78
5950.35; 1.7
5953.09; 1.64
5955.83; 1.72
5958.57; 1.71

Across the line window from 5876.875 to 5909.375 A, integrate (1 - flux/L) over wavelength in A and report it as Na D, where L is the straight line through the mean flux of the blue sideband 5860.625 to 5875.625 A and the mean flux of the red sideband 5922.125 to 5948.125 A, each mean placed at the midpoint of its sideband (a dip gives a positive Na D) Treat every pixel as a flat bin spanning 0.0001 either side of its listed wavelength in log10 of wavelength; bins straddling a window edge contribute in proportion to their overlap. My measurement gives 5.30 A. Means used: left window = 1.82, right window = 1.94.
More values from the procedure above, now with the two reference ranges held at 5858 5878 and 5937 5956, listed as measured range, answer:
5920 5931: -1.4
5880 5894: 3.0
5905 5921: 0.3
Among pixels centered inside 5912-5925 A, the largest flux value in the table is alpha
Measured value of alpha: 1.84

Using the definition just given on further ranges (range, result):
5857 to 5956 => 2.53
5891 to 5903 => 2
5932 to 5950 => 2.04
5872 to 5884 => 1.87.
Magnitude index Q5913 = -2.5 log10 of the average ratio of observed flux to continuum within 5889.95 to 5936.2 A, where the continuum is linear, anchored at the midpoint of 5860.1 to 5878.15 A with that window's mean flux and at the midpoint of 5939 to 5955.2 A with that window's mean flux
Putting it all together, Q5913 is 0.02 mag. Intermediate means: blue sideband 1.79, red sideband 1.76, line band 1.74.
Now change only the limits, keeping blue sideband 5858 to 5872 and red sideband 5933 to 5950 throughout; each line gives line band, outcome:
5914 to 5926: 0.03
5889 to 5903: 0.29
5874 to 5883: 0.02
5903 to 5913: 0.04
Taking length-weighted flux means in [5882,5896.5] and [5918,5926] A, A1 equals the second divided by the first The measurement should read 1.4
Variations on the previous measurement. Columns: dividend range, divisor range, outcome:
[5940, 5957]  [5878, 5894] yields 1.20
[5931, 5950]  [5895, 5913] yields 1.09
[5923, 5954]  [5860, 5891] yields 1.12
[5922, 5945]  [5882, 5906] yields 1.33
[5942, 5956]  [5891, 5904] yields 1.14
